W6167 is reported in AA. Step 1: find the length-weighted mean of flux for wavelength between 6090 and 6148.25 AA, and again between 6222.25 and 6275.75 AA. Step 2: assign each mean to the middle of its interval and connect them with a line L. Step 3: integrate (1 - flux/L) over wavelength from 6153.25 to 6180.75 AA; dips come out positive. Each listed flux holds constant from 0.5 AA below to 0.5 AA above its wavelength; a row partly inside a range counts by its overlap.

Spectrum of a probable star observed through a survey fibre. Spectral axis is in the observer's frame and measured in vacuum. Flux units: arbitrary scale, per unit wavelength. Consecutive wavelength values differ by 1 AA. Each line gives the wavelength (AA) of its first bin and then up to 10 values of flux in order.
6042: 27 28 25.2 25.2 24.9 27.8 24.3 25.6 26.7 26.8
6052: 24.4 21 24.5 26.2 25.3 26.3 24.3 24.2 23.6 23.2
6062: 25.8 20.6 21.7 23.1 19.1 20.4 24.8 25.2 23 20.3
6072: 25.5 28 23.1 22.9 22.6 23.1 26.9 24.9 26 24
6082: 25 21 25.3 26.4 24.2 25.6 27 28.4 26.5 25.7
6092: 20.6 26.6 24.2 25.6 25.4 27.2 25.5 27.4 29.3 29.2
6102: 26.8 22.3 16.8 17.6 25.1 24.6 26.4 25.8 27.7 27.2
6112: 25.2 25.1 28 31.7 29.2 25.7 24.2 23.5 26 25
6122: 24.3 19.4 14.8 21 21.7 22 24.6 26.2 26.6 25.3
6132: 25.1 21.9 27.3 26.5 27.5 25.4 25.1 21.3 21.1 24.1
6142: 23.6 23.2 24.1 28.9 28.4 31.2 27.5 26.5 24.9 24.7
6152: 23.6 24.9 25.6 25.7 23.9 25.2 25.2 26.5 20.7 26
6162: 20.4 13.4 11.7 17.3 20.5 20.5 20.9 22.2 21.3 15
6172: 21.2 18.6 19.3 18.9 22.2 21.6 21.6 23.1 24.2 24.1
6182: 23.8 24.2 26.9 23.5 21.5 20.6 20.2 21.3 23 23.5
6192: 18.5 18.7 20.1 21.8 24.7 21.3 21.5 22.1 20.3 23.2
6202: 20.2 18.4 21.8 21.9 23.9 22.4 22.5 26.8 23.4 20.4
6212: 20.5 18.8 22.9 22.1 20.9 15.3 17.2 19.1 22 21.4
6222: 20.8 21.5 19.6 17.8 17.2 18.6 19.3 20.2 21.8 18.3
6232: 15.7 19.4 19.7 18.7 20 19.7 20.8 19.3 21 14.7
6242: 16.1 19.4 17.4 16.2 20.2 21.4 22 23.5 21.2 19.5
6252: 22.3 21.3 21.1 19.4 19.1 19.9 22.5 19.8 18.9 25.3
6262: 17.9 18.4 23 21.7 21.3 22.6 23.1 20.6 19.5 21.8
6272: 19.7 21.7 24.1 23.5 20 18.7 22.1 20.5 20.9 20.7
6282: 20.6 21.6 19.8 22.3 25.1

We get 2.3 AA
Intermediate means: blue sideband 25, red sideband 20.2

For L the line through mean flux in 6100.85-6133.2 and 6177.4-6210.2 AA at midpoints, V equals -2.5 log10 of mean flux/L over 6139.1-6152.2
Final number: -0.082 mag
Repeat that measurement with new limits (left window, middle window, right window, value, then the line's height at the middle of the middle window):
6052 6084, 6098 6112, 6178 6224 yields -0.09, 23.2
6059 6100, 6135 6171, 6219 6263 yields -0.05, 22.3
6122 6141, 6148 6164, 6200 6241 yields -0.04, 22.6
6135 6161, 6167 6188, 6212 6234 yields 0.06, 23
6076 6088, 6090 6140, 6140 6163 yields 0.00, 24.8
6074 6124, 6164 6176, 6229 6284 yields 0.18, 22.9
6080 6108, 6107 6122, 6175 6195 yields -0.09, 24.3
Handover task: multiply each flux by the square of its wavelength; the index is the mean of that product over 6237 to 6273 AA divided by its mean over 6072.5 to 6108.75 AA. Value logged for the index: 0.9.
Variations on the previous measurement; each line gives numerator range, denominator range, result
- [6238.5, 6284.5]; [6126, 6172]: 0.90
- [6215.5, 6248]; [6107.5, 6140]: 0.80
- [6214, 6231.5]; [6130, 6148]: 0.80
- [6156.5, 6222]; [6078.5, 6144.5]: 0.88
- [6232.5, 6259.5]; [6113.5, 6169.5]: 0.86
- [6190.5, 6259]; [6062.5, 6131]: 0.87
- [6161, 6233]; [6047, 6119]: 0.87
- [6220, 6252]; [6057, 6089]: 0.86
